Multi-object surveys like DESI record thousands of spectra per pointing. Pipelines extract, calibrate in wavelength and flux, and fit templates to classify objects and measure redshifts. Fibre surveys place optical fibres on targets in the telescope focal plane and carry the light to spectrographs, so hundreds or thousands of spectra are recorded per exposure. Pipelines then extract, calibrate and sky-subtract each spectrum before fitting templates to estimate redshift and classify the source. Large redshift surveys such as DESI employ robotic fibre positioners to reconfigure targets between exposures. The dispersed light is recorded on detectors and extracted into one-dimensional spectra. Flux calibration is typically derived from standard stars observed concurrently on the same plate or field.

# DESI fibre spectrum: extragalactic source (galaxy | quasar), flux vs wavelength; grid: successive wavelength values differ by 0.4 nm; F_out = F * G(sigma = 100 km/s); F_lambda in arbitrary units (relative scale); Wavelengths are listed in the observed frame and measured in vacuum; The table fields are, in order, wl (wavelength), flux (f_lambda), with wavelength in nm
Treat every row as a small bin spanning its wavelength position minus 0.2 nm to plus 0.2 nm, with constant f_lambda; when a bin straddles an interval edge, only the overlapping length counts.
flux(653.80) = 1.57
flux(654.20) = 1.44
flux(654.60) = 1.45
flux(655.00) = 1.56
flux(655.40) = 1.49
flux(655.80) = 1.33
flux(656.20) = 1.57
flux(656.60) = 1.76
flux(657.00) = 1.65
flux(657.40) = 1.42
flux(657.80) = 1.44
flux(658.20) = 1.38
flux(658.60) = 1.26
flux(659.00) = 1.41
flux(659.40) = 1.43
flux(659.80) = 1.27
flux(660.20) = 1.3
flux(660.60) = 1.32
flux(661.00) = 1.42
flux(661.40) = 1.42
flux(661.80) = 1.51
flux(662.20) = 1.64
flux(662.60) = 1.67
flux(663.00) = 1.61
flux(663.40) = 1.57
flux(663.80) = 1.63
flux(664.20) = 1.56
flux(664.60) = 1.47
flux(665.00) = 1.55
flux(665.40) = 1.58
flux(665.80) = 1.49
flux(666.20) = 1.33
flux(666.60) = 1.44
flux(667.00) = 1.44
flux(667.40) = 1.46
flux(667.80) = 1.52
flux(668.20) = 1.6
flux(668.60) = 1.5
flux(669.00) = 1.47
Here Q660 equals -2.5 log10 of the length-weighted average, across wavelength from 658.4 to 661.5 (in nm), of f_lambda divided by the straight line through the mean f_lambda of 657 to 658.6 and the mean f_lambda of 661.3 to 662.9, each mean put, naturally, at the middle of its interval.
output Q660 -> 0.11 mag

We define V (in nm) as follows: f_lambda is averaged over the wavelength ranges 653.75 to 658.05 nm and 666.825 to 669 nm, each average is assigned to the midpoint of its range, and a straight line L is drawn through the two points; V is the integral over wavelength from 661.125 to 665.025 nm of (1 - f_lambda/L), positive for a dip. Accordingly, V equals -0.14 nm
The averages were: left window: 1.51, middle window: 1.56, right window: 1.5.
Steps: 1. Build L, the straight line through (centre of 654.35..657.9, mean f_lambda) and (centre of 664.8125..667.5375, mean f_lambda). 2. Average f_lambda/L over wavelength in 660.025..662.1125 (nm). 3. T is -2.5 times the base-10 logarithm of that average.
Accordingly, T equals 0.065 mag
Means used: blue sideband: 1.52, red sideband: 1.47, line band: 1.41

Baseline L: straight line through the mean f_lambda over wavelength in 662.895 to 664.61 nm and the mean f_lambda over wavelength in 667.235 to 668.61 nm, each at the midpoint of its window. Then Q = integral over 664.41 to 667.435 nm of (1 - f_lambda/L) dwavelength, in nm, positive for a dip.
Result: 0.154 nm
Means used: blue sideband 1.58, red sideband 1.52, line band 1.47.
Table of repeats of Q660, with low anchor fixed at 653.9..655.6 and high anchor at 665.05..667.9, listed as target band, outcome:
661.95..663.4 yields -0.11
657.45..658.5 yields 0.07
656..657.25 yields -0.11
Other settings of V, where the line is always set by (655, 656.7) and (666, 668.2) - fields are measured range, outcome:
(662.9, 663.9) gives -0.08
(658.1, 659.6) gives 0.14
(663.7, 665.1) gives -0.07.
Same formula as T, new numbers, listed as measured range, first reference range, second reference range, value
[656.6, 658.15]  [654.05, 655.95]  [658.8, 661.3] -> -0.083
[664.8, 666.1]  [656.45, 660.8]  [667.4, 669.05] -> -0.024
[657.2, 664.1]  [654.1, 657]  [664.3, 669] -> 0.040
